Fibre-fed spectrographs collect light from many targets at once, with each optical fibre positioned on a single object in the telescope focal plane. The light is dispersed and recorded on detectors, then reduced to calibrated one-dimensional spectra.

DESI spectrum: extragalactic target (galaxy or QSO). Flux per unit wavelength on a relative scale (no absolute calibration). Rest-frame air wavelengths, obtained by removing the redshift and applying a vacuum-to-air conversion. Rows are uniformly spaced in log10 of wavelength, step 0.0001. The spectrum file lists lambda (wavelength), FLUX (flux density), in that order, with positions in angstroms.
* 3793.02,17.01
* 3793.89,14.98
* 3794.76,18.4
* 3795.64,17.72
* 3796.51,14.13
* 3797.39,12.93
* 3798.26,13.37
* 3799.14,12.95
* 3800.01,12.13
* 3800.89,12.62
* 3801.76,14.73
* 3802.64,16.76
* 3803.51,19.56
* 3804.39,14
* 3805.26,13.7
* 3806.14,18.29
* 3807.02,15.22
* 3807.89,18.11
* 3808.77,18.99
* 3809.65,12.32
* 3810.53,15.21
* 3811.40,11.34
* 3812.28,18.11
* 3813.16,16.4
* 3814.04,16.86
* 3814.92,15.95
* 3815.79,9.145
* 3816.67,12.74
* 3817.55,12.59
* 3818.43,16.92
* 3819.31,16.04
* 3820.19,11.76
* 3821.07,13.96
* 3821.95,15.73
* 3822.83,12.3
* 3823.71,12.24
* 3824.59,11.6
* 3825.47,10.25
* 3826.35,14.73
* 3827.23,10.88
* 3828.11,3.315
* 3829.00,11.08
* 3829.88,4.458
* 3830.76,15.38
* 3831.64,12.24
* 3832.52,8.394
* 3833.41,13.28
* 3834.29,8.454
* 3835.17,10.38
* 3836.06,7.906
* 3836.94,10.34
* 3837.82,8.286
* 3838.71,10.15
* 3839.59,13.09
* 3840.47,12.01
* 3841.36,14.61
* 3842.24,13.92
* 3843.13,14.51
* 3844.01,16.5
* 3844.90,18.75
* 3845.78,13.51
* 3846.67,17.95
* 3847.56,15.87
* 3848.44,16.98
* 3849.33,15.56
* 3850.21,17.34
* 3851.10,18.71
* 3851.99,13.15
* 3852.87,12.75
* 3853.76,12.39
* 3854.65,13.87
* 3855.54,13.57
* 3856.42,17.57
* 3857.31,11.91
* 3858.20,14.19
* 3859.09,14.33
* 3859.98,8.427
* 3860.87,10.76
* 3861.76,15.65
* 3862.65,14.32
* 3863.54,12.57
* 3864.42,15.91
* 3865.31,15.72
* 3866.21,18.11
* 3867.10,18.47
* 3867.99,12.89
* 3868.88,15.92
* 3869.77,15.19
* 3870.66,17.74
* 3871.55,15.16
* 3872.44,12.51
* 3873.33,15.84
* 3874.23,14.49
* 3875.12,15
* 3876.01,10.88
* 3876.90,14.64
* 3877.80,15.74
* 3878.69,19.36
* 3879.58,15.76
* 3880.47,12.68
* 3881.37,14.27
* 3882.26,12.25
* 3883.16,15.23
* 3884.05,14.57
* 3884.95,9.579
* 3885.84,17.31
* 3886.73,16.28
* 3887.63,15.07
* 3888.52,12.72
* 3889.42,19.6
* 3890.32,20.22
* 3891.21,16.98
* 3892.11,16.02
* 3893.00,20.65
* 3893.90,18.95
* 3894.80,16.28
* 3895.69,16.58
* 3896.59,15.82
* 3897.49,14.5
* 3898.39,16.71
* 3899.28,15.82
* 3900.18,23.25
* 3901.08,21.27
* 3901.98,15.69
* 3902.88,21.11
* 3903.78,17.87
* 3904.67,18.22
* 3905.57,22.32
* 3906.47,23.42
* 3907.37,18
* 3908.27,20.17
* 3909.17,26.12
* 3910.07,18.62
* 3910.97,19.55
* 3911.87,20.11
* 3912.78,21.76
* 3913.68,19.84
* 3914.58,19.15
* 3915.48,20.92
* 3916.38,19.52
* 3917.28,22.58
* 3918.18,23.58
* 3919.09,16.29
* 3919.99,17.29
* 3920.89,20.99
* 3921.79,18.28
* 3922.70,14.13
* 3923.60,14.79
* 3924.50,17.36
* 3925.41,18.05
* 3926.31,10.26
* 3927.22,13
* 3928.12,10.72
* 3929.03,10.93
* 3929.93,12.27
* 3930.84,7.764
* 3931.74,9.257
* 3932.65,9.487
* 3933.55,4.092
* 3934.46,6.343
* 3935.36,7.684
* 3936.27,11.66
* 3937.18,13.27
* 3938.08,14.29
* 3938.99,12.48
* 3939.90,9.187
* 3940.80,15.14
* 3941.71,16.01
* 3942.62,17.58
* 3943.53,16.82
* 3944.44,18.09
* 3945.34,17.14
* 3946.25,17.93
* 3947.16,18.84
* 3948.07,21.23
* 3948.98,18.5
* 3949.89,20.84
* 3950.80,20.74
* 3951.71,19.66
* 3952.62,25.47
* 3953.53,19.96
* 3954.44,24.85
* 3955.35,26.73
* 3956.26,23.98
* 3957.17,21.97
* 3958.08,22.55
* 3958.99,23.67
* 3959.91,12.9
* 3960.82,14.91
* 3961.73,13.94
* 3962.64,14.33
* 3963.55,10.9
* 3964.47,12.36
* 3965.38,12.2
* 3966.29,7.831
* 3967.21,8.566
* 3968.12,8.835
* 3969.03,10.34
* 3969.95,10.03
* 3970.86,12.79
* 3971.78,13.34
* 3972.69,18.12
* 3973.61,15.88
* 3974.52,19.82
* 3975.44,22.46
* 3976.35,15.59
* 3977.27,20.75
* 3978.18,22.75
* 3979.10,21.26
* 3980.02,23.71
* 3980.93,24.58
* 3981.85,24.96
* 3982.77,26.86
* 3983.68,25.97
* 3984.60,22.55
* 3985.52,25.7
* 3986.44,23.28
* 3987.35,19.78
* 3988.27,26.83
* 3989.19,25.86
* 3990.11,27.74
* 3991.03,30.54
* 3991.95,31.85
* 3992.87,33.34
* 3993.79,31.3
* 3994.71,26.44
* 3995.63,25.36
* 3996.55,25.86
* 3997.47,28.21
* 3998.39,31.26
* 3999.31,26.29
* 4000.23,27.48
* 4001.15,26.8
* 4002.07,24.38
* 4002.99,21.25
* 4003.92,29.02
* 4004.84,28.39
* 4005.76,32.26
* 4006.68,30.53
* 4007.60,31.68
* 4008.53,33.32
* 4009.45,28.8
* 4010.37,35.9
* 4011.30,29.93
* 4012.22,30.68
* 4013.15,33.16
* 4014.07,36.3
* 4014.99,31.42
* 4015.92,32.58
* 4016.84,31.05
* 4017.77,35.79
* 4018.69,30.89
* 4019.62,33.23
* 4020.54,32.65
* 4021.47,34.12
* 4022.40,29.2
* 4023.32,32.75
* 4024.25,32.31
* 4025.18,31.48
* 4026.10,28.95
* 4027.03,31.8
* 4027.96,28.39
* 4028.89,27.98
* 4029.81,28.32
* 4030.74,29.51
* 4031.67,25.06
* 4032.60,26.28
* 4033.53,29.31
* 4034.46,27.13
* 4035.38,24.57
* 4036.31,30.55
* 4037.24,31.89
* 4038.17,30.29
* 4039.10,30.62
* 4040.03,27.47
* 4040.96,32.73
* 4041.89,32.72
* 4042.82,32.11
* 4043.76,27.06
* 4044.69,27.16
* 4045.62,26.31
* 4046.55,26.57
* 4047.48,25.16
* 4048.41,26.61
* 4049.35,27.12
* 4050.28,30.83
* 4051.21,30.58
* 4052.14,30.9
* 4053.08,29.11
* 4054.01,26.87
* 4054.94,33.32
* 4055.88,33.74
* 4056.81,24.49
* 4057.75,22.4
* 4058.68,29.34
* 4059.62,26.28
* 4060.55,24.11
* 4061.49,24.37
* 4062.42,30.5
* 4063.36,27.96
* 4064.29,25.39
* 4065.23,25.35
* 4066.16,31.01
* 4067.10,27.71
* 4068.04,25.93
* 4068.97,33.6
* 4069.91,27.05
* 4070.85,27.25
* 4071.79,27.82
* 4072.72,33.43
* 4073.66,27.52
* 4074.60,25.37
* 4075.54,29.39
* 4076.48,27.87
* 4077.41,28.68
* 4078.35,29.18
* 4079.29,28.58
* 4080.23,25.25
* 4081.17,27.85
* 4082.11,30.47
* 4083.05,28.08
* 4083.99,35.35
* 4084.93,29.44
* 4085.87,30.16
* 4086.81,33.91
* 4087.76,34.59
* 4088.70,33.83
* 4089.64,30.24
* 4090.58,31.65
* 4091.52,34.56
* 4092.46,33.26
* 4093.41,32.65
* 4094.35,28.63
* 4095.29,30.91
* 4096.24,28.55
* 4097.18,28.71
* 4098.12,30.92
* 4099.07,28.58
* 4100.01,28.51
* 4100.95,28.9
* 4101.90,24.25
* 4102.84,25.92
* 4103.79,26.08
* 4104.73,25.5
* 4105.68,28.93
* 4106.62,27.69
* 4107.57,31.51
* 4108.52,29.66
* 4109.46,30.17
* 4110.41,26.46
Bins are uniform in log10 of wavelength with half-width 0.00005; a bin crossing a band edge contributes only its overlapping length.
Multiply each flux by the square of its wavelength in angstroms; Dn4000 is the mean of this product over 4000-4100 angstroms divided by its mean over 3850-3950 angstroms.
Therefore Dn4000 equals 2.01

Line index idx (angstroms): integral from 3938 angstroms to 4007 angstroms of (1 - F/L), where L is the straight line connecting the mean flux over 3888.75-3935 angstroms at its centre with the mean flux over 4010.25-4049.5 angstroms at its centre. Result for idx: 8.6 angstroms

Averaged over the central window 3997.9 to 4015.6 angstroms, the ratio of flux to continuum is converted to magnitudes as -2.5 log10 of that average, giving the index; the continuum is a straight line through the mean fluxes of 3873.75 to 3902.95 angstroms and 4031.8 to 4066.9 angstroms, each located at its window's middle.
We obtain -0.19 mag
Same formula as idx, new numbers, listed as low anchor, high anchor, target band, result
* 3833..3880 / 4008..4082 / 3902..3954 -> 7.9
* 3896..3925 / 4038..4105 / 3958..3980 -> 7.2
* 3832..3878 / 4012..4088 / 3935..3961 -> 3.9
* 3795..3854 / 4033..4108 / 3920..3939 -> 7.3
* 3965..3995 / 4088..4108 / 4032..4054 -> -2.8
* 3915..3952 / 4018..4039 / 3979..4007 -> -2.7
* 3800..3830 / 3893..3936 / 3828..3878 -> 4.5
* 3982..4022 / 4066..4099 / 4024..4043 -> 0.0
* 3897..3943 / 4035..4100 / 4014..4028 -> -3.9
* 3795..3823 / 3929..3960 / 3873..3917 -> -4.7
